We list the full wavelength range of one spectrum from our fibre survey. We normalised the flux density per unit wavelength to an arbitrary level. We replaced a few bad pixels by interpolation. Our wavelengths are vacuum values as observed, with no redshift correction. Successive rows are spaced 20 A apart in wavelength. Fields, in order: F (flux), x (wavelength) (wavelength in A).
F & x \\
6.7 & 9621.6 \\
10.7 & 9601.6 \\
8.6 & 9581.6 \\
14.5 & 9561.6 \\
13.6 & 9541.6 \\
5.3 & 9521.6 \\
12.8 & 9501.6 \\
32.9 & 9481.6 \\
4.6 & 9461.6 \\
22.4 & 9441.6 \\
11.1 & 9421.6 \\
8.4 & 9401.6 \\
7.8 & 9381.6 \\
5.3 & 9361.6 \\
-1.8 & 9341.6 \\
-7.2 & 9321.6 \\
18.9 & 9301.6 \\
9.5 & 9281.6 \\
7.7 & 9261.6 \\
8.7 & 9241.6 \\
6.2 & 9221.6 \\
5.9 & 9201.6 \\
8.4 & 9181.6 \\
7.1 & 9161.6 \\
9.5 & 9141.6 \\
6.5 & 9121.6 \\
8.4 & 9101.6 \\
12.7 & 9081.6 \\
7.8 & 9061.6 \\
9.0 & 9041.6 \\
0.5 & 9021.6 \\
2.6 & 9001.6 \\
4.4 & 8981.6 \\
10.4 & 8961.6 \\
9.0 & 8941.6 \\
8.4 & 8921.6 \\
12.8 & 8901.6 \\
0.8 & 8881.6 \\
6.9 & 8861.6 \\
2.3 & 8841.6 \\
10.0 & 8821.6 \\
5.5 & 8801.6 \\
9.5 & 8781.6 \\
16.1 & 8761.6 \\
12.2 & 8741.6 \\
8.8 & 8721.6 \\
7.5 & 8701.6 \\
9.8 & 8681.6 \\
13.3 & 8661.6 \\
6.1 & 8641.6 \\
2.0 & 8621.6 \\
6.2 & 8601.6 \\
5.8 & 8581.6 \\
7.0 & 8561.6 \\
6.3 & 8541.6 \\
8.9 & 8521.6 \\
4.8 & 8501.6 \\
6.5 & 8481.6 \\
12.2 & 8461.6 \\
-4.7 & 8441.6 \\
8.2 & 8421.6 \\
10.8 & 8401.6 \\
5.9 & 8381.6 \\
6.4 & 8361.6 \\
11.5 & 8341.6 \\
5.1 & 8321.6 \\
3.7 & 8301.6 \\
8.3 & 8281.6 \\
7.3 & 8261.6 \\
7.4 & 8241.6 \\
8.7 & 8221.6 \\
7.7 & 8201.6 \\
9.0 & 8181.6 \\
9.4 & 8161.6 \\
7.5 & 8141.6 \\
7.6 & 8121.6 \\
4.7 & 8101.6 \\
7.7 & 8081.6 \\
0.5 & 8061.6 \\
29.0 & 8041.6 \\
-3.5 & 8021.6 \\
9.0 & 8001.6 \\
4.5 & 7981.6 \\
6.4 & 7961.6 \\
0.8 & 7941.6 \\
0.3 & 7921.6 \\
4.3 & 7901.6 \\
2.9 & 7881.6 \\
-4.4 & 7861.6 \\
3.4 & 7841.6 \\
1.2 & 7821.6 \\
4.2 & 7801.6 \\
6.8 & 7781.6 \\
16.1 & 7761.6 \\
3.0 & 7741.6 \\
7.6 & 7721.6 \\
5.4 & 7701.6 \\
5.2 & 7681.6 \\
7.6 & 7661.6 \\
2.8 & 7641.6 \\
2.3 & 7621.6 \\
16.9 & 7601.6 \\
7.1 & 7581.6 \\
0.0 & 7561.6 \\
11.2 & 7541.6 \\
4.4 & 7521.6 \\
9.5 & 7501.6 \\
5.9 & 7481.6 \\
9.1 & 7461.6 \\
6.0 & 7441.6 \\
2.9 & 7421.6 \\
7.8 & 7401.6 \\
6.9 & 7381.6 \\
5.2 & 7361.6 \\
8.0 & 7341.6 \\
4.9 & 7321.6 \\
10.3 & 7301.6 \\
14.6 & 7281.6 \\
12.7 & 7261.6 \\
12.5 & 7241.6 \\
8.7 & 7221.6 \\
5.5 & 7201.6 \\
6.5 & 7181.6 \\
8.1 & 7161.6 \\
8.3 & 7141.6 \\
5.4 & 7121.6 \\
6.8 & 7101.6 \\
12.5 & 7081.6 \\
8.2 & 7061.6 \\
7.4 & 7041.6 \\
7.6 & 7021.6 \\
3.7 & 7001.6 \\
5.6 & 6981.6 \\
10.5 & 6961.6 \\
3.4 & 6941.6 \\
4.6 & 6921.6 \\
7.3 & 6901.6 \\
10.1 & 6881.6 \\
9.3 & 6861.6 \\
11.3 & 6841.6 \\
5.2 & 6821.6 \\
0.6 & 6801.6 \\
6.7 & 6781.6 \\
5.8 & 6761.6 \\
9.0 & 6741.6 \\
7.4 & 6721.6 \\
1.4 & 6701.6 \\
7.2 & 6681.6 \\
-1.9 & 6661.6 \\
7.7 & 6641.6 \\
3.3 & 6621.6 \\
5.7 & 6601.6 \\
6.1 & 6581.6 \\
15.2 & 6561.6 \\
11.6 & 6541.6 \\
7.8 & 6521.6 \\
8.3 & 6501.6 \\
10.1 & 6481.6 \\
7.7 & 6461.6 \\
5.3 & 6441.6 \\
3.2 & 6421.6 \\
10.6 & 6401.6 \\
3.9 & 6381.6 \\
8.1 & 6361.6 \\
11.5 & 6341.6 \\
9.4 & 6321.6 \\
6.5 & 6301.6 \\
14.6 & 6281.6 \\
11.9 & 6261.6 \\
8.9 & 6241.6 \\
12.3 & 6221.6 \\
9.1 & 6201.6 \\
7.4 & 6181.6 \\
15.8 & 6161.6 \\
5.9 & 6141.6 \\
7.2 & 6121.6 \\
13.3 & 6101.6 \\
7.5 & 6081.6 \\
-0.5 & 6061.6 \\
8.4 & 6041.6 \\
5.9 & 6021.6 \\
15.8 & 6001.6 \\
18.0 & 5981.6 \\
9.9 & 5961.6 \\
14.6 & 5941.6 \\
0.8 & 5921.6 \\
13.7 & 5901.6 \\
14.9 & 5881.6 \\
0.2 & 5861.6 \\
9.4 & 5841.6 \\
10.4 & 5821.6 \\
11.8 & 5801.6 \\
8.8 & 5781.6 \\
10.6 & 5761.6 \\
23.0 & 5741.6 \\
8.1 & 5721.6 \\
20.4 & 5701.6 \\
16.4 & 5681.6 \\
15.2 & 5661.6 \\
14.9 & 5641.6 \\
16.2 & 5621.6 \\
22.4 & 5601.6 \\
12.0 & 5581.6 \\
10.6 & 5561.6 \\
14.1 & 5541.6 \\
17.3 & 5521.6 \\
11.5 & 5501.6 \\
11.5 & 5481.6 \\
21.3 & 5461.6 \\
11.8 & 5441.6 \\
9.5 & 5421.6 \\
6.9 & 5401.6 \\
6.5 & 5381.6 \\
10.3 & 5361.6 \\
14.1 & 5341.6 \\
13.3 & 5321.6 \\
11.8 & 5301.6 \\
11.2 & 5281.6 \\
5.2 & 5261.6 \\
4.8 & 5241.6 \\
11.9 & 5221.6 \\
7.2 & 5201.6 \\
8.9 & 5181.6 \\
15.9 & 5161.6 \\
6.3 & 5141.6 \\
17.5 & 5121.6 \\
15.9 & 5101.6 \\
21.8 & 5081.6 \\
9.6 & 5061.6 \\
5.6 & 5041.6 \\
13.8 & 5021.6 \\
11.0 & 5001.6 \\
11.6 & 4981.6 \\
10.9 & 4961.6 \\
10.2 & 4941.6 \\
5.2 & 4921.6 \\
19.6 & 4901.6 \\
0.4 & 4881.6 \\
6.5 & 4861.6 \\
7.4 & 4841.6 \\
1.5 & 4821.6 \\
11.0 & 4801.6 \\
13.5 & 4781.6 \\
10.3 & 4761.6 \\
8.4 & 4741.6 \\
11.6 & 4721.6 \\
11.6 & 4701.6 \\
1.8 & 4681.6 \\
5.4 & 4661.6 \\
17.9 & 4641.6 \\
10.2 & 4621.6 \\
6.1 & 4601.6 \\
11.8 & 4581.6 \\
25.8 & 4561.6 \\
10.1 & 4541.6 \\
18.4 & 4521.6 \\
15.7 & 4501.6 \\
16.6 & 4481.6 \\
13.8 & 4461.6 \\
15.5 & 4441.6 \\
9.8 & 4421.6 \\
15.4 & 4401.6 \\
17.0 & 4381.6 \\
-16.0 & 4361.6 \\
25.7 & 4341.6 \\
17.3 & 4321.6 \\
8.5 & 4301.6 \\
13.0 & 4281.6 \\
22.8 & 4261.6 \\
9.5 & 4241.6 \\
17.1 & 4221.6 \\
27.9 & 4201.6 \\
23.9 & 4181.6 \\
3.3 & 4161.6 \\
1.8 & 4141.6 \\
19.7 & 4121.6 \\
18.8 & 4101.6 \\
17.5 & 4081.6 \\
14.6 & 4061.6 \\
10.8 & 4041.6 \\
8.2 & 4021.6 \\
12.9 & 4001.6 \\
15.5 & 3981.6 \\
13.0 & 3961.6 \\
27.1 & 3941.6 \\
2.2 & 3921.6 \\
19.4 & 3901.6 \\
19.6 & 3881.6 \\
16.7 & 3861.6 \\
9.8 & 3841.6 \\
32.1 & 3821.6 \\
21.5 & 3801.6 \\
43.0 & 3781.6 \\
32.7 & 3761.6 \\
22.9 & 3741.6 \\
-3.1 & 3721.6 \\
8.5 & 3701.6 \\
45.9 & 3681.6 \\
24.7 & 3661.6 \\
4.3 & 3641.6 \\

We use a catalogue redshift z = 1.16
